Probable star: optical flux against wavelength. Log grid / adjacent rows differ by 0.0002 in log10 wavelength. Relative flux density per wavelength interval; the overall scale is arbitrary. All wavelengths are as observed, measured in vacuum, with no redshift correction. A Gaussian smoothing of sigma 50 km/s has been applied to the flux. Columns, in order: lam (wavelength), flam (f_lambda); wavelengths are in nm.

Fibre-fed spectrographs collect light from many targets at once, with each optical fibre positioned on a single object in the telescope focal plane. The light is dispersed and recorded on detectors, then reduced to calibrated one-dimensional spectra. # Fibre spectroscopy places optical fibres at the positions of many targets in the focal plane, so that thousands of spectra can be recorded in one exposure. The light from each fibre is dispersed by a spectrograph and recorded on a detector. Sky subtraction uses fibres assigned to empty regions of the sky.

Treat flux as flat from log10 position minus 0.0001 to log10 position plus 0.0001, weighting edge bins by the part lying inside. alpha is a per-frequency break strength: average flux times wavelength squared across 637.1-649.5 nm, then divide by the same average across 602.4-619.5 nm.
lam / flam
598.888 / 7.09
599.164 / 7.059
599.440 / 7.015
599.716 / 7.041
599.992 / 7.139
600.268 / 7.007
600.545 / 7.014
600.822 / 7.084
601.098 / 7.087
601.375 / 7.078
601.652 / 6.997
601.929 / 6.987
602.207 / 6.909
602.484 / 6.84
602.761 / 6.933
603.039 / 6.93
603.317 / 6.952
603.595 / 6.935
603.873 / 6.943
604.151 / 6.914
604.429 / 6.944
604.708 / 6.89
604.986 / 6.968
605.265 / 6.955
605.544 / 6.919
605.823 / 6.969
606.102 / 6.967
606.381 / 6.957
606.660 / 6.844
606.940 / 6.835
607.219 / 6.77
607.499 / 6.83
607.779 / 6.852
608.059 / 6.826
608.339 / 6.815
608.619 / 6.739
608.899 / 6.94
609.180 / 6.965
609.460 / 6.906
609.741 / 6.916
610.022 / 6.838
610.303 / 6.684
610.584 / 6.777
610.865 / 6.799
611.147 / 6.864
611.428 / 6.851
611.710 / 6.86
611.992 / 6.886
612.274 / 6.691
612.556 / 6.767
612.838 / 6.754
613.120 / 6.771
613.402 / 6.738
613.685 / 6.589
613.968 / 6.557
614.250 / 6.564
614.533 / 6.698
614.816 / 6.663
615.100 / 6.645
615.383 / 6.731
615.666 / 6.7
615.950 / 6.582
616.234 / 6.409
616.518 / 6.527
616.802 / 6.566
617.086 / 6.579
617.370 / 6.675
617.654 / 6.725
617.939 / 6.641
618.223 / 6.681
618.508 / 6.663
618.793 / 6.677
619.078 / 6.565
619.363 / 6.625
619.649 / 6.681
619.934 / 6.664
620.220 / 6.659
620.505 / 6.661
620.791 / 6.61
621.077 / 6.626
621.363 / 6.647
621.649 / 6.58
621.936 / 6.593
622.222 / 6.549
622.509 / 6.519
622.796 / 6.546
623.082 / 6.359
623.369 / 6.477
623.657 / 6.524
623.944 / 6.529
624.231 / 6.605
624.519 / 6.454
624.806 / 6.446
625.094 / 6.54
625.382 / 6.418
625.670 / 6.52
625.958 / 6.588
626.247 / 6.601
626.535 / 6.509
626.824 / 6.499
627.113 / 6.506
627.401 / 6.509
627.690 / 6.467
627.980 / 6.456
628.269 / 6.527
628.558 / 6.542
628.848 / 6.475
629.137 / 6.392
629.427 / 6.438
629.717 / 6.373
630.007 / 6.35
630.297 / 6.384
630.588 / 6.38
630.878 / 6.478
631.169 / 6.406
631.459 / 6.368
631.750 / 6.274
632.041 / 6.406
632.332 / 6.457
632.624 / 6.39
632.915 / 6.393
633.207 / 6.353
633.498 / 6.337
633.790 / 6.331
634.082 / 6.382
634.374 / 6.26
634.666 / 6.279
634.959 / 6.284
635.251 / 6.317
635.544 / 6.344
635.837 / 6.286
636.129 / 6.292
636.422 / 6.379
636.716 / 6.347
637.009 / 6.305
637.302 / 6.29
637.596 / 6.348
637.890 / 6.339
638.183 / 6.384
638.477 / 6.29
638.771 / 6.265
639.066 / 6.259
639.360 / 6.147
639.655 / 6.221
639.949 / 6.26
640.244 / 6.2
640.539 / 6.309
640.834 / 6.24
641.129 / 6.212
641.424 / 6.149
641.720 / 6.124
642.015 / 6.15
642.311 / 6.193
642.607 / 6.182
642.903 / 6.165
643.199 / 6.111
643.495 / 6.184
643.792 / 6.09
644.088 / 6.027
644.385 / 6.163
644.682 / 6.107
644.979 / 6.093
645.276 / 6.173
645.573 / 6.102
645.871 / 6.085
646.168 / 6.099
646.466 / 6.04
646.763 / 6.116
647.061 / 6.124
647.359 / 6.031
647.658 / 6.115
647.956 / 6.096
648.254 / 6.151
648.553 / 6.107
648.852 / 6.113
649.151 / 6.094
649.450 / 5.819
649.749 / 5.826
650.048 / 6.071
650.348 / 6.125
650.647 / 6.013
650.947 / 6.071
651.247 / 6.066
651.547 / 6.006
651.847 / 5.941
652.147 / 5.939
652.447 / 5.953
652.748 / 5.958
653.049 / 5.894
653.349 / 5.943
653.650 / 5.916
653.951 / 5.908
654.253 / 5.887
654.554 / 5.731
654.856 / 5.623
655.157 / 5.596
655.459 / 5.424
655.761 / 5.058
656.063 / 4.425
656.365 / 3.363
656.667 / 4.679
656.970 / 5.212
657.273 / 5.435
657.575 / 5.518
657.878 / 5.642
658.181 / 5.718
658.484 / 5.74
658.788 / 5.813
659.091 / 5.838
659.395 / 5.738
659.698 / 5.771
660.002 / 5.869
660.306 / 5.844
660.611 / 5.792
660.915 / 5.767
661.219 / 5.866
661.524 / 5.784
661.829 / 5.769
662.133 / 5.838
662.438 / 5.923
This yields 1.01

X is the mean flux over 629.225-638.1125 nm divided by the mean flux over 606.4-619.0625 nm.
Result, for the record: 0.9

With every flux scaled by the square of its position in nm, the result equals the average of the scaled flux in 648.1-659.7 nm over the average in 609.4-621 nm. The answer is 0.96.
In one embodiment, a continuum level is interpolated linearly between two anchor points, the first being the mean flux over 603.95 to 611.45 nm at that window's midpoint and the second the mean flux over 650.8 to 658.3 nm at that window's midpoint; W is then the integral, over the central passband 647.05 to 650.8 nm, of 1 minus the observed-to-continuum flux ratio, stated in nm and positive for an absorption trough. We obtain -0.22 nm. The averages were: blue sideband 6.87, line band 6.05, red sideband 5.55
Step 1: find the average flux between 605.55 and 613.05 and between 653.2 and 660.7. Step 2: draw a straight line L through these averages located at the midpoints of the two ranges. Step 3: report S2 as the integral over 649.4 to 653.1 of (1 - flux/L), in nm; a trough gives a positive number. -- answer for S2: -0.212 nm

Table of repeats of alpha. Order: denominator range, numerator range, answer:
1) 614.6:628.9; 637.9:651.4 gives 1.00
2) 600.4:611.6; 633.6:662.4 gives 0.99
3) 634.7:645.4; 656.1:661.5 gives 0.93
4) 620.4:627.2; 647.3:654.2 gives 1.00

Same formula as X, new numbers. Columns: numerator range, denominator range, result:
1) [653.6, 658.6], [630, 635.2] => 0.84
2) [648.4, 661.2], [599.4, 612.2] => 0.82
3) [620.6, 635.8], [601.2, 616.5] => 0.95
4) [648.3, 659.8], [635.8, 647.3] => 0.92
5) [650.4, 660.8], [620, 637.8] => 0.87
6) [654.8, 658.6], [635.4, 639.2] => 0.82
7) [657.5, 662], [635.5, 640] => 0.92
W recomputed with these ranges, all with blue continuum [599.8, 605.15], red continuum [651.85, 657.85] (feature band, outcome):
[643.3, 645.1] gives -0.11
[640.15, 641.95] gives -0.11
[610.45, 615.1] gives -0.04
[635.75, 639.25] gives -0.21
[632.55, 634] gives -0.07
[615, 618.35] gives -0.03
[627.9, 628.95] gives -0.05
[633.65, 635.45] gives -0.08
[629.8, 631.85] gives -0.07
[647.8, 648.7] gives -0.07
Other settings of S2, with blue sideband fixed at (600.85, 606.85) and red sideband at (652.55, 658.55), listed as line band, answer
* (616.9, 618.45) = -0.027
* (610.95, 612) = -0.021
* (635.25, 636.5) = -0.065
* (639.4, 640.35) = -0.053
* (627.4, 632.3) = -0.187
